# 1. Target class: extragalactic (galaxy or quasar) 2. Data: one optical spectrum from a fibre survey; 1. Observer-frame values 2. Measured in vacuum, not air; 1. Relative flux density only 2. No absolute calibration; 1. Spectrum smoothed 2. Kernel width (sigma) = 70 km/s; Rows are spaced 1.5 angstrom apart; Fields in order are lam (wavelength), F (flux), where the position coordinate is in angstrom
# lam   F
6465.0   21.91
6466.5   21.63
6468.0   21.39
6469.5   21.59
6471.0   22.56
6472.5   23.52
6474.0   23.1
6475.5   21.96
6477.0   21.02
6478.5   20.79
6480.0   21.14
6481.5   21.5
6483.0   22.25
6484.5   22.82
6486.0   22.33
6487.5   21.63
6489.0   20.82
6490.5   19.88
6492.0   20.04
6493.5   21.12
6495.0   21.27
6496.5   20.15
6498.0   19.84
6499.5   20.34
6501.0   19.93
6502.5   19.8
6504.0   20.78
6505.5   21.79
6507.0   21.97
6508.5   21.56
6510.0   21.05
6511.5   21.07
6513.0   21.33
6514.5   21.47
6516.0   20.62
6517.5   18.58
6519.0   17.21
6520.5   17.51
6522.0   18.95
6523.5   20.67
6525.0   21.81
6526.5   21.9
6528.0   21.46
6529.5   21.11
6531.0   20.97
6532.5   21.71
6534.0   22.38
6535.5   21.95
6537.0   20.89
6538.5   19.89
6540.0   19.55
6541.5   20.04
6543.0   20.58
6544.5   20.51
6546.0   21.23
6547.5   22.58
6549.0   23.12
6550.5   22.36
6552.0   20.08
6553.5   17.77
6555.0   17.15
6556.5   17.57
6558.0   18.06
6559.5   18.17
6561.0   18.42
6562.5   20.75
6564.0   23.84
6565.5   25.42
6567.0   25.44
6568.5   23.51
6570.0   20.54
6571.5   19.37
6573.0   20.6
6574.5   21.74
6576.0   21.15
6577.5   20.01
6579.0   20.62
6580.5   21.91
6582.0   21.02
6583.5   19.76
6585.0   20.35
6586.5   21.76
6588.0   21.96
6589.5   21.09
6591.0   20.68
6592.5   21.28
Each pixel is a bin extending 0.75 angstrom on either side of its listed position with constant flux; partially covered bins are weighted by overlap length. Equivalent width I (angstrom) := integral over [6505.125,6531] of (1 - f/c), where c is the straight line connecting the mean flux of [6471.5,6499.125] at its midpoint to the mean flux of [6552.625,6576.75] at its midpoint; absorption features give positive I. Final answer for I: 0.6 angstrom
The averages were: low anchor 21.4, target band 20.6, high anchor 20.6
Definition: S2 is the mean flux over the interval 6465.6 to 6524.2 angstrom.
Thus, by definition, 21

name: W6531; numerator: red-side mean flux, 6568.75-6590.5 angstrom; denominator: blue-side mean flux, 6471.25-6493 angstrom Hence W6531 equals 1.0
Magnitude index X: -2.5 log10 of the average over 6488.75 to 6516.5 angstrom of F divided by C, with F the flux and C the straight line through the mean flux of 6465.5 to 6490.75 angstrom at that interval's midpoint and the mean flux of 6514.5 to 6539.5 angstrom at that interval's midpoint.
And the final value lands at 0.019 mag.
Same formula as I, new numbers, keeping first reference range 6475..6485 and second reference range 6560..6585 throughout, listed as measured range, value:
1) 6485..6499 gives 0.5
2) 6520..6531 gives 0.5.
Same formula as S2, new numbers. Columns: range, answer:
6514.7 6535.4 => 20.5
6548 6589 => 20.8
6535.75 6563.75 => 20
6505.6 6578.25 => 20.8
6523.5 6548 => 21.1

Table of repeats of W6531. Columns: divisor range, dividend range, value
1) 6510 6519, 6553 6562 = 0.88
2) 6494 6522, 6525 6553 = 1.04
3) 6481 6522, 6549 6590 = 1.01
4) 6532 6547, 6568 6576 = 1.01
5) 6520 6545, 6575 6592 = 1.01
